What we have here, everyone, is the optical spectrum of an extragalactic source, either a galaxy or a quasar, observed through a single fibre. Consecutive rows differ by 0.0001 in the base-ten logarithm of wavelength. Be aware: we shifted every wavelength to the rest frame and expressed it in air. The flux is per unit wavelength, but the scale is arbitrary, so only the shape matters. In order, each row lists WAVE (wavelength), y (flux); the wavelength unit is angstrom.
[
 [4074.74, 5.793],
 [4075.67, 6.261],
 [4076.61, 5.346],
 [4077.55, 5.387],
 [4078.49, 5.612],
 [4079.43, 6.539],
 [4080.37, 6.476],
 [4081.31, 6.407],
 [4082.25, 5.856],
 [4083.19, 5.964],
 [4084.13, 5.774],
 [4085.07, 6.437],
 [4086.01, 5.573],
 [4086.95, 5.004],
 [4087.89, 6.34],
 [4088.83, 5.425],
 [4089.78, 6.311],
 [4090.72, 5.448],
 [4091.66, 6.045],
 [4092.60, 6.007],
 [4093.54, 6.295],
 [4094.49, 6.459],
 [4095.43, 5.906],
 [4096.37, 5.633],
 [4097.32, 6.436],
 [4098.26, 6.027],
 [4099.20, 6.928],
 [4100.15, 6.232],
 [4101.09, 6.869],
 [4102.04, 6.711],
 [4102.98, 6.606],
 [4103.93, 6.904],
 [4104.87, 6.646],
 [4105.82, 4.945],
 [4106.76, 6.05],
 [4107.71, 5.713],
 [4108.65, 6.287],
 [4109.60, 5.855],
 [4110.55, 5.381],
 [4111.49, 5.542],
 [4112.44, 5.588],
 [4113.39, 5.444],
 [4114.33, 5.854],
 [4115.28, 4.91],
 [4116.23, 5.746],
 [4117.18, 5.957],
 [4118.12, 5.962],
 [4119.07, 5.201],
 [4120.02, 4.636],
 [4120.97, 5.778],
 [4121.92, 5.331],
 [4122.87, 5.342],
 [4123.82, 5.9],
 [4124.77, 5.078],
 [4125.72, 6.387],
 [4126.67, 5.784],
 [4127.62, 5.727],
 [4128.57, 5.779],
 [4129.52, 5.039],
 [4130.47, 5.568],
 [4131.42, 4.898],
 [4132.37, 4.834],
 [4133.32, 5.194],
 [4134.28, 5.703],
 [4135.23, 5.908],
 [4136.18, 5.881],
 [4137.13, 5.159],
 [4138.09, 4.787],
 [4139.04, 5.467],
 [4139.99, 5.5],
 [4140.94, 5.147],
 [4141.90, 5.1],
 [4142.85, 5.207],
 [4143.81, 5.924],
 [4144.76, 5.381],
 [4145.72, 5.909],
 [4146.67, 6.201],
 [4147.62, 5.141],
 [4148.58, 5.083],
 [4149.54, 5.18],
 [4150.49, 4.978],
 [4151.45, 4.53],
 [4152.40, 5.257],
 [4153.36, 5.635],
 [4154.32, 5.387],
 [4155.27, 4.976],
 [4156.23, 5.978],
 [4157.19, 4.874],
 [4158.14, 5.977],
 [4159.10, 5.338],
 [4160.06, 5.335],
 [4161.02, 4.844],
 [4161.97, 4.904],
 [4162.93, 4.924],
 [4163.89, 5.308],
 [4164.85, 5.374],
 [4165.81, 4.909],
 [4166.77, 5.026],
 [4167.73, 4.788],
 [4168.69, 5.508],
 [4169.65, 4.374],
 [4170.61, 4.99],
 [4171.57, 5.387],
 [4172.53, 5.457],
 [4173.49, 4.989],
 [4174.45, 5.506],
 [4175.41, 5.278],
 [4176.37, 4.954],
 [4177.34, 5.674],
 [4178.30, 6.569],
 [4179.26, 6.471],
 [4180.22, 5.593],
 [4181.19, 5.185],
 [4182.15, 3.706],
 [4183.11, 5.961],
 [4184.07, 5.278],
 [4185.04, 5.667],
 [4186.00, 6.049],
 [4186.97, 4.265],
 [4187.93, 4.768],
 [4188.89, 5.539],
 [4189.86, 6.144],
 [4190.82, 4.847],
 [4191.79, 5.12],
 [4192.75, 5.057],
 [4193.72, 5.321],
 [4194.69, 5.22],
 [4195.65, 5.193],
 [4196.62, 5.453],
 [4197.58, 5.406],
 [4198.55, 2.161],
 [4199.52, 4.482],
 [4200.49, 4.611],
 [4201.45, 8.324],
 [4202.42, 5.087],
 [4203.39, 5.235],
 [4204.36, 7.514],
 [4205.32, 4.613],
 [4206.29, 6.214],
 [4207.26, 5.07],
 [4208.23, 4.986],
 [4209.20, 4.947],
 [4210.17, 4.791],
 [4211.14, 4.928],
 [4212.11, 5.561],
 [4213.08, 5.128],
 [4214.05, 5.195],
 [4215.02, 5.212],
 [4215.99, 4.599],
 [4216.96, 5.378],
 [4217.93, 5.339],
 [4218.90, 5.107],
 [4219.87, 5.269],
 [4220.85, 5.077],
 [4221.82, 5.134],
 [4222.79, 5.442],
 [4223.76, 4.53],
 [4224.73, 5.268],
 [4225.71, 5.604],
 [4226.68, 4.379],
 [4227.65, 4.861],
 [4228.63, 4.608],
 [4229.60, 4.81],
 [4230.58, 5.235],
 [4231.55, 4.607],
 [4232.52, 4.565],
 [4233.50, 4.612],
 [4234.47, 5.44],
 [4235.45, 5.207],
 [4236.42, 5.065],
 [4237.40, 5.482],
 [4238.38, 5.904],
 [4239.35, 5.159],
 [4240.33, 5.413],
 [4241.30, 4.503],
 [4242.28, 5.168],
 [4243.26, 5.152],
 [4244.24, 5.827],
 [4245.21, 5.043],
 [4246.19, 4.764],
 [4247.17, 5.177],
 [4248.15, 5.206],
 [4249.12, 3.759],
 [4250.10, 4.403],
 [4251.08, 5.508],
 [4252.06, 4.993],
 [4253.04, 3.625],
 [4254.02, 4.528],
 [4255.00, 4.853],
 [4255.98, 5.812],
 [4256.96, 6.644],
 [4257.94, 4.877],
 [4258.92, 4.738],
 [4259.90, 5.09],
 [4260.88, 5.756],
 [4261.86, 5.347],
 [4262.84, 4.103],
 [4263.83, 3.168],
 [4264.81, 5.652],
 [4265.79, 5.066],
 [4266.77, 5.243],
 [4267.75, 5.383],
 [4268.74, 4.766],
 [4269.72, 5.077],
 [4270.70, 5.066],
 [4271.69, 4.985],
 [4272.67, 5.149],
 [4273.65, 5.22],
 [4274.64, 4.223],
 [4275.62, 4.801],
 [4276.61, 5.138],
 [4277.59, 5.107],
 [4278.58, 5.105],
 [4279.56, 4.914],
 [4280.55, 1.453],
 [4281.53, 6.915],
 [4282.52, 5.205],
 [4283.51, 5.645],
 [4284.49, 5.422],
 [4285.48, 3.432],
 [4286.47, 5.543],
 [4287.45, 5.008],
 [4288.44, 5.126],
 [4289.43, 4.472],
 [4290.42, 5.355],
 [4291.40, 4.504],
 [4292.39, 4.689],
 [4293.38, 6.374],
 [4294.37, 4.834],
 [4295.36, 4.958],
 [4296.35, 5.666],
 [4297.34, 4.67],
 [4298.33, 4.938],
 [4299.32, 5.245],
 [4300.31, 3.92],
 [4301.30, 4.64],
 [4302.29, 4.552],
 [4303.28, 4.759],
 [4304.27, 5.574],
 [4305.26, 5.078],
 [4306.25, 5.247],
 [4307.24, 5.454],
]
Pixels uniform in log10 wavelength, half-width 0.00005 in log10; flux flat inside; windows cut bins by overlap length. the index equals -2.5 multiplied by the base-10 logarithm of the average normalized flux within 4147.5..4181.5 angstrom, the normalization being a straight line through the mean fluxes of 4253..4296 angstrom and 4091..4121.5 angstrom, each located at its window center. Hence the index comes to 0.068 mag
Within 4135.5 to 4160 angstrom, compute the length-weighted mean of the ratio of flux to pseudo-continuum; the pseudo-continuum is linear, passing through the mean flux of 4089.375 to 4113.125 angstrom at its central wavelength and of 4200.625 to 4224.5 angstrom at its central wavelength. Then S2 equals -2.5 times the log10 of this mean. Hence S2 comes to 0.08 mag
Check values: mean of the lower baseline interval 6.11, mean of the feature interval 5.36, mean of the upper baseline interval 5.35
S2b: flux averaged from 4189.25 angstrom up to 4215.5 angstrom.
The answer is 5.25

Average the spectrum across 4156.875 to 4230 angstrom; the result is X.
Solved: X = 5.21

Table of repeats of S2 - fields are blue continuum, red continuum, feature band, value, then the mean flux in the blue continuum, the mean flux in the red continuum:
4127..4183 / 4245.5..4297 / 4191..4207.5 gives -0.024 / 5.31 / 4.96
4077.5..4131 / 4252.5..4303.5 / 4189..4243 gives 0.024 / 5.88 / 4.94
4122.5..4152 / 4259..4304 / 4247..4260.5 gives 0.016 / 5.41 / 4.93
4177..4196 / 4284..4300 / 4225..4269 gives 0.034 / 5.38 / 5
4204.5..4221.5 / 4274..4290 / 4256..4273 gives -0.033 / 5.19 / 4.85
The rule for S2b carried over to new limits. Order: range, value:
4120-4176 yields 5.32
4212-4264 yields 5.03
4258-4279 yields 4.96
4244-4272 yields 4.97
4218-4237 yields 5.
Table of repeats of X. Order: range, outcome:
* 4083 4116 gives 5.99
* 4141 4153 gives 5.32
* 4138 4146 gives 5.4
